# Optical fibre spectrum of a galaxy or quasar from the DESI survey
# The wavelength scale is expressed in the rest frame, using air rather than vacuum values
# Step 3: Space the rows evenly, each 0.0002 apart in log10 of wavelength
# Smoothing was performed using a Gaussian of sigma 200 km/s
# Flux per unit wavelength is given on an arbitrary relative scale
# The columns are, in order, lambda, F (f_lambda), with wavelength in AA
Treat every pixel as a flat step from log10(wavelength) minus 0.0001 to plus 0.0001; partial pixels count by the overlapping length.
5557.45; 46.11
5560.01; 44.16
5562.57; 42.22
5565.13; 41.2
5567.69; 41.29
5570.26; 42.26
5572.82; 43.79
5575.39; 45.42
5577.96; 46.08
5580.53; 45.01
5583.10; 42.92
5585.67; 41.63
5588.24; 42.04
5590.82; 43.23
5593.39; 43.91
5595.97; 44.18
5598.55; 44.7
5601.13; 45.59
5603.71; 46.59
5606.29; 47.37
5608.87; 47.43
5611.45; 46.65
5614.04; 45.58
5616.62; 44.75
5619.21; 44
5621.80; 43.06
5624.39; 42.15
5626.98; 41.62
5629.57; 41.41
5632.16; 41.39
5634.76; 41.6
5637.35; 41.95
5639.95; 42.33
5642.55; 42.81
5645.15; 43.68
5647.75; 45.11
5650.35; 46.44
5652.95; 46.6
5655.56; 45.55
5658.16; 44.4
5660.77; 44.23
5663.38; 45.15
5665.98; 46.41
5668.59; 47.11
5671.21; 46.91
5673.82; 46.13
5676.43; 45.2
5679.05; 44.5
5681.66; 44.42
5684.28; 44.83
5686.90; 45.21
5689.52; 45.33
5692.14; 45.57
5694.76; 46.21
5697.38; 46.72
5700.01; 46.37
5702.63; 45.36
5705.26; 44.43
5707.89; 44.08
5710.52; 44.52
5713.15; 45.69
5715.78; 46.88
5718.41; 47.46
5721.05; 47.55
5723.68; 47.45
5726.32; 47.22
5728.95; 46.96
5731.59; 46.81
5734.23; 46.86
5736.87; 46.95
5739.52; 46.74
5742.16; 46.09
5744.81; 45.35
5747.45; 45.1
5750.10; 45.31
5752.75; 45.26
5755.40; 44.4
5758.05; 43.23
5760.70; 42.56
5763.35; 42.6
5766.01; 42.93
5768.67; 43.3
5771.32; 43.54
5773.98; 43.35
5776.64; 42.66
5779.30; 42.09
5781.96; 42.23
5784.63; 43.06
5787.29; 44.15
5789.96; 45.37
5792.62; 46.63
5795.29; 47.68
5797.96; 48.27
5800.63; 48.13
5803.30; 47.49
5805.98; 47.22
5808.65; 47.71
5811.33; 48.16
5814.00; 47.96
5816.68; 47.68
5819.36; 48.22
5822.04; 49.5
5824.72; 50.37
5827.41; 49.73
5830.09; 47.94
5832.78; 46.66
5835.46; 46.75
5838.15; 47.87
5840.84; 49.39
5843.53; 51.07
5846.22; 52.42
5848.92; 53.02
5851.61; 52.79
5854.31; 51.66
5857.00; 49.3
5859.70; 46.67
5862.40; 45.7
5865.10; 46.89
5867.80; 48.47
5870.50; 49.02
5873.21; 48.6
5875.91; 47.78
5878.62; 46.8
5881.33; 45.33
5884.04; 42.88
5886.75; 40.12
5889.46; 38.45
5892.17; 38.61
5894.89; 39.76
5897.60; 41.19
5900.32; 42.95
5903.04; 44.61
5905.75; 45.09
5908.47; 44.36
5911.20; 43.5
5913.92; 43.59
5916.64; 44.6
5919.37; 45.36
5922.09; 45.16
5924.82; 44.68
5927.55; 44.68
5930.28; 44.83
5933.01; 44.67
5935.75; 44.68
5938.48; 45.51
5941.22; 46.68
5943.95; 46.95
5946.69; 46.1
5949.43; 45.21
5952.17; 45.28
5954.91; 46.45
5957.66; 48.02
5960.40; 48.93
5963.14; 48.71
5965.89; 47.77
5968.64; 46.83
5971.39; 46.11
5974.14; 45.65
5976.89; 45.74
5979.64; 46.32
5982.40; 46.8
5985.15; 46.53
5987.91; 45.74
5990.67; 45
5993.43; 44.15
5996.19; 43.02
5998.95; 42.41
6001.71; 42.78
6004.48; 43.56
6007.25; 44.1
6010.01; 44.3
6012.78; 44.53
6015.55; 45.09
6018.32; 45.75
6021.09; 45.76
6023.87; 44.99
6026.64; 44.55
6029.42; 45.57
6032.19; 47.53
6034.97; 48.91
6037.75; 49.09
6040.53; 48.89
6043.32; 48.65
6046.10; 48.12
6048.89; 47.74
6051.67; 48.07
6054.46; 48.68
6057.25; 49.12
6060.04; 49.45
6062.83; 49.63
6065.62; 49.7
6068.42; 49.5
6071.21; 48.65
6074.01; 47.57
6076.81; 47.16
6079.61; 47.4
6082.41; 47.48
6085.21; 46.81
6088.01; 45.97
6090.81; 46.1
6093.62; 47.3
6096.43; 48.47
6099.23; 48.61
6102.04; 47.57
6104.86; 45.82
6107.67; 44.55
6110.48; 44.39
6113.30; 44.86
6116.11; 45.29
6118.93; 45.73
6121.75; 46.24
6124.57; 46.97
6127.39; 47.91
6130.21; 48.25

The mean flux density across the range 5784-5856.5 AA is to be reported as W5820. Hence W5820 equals 48.5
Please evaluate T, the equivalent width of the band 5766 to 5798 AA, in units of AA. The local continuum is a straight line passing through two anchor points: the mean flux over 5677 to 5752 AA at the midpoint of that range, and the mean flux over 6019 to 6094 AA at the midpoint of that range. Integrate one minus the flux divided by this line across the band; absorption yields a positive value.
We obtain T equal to 1.5 AA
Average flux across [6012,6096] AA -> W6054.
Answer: 47.5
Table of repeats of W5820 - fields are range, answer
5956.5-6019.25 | 45.5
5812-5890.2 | 48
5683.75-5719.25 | 45.6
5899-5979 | 45.6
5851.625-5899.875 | 45.3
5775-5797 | 44.3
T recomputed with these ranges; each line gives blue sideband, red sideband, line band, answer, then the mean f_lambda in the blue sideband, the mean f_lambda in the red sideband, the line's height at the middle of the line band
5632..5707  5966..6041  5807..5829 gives -1.7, 44.9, 45.5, 45.2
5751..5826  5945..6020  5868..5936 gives 2.2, 45.6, 45.6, 45.6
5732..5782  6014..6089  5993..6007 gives 1.1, 44.3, 47.6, 47.1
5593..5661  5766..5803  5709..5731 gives -1.1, 44.3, 44.7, 44.5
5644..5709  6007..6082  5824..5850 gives -1.8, 45.4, 47.4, 46.3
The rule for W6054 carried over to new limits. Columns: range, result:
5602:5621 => 46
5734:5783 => 44.2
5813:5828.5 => 48.9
